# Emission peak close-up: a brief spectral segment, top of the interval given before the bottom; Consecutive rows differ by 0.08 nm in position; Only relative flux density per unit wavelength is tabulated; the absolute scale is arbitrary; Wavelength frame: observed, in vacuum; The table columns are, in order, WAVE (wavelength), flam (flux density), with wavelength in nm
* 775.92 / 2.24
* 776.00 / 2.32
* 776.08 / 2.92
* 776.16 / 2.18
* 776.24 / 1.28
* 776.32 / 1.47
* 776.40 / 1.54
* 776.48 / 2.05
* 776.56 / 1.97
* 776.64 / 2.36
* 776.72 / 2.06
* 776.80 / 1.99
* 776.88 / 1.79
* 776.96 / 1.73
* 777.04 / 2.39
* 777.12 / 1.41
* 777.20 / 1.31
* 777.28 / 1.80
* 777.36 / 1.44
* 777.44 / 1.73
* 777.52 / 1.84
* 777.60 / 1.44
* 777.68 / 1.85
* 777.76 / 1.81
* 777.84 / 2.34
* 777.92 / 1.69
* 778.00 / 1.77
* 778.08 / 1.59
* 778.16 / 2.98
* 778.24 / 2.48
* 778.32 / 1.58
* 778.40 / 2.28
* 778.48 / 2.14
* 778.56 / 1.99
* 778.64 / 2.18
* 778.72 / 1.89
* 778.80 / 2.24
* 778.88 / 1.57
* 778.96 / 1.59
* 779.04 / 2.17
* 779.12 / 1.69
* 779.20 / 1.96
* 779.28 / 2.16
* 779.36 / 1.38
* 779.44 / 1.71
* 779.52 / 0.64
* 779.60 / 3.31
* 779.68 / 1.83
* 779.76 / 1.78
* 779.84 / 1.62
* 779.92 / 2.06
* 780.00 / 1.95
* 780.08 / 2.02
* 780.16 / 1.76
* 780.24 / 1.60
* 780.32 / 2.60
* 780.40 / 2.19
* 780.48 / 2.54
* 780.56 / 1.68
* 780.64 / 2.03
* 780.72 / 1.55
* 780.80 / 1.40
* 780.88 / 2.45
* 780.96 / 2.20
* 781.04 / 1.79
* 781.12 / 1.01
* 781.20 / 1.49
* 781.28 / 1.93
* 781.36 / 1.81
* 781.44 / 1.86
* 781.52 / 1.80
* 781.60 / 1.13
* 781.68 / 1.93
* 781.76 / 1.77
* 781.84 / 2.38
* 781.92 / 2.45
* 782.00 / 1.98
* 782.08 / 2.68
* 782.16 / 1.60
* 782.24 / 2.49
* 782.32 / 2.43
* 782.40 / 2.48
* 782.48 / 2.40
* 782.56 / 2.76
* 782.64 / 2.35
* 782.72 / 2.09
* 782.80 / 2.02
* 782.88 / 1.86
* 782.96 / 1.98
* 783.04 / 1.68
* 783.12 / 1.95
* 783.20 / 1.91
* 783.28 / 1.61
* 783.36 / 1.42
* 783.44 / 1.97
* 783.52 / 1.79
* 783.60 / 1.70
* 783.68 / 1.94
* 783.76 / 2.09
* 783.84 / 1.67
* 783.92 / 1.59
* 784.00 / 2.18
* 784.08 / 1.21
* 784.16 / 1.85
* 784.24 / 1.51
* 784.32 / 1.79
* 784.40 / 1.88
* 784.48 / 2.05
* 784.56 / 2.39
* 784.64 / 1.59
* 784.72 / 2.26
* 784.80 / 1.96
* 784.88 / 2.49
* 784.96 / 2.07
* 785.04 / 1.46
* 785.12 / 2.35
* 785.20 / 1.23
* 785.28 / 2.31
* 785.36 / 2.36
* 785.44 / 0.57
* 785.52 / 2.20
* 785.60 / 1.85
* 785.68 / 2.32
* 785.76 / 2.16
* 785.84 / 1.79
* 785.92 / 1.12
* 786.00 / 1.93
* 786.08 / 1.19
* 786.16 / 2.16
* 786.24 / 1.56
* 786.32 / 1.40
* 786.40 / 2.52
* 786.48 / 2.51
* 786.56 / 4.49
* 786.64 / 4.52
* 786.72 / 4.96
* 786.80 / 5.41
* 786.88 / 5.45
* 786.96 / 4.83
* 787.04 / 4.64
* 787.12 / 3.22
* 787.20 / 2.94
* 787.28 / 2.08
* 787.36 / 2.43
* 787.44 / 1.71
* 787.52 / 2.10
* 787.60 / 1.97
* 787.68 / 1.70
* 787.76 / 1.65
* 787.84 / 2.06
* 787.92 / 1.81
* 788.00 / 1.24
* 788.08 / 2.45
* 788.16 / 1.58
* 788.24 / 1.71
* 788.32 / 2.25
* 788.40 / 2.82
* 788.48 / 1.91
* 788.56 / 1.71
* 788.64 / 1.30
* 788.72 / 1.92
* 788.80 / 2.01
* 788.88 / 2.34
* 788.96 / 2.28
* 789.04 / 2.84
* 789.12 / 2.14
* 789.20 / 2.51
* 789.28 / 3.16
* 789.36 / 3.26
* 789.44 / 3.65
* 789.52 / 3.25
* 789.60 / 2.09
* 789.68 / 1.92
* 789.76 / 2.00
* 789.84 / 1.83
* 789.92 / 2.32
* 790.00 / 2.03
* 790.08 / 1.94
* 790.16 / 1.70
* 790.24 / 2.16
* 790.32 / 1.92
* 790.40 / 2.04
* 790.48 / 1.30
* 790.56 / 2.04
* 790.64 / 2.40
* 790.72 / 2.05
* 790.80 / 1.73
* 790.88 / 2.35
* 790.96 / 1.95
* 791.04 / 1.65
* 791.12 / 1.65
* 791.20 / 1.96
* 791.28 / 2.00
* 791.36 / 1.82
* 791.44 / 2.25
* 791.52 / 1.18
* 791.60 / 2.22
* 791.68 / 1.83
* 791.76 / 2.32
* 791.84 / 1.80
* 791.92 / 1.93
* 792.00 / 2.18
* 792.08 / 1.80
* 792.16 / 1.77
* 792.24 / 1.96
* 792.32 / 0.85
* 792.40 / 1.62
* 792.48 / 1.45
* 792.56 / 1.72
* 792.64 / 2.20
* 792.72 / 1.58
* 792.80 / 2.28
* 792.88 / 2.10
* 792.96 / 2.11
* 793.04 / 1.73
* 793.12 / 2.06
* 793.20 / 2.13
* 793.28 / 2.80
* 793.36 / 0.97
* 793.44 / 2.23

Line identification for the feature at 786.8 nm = H-alpha 6563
